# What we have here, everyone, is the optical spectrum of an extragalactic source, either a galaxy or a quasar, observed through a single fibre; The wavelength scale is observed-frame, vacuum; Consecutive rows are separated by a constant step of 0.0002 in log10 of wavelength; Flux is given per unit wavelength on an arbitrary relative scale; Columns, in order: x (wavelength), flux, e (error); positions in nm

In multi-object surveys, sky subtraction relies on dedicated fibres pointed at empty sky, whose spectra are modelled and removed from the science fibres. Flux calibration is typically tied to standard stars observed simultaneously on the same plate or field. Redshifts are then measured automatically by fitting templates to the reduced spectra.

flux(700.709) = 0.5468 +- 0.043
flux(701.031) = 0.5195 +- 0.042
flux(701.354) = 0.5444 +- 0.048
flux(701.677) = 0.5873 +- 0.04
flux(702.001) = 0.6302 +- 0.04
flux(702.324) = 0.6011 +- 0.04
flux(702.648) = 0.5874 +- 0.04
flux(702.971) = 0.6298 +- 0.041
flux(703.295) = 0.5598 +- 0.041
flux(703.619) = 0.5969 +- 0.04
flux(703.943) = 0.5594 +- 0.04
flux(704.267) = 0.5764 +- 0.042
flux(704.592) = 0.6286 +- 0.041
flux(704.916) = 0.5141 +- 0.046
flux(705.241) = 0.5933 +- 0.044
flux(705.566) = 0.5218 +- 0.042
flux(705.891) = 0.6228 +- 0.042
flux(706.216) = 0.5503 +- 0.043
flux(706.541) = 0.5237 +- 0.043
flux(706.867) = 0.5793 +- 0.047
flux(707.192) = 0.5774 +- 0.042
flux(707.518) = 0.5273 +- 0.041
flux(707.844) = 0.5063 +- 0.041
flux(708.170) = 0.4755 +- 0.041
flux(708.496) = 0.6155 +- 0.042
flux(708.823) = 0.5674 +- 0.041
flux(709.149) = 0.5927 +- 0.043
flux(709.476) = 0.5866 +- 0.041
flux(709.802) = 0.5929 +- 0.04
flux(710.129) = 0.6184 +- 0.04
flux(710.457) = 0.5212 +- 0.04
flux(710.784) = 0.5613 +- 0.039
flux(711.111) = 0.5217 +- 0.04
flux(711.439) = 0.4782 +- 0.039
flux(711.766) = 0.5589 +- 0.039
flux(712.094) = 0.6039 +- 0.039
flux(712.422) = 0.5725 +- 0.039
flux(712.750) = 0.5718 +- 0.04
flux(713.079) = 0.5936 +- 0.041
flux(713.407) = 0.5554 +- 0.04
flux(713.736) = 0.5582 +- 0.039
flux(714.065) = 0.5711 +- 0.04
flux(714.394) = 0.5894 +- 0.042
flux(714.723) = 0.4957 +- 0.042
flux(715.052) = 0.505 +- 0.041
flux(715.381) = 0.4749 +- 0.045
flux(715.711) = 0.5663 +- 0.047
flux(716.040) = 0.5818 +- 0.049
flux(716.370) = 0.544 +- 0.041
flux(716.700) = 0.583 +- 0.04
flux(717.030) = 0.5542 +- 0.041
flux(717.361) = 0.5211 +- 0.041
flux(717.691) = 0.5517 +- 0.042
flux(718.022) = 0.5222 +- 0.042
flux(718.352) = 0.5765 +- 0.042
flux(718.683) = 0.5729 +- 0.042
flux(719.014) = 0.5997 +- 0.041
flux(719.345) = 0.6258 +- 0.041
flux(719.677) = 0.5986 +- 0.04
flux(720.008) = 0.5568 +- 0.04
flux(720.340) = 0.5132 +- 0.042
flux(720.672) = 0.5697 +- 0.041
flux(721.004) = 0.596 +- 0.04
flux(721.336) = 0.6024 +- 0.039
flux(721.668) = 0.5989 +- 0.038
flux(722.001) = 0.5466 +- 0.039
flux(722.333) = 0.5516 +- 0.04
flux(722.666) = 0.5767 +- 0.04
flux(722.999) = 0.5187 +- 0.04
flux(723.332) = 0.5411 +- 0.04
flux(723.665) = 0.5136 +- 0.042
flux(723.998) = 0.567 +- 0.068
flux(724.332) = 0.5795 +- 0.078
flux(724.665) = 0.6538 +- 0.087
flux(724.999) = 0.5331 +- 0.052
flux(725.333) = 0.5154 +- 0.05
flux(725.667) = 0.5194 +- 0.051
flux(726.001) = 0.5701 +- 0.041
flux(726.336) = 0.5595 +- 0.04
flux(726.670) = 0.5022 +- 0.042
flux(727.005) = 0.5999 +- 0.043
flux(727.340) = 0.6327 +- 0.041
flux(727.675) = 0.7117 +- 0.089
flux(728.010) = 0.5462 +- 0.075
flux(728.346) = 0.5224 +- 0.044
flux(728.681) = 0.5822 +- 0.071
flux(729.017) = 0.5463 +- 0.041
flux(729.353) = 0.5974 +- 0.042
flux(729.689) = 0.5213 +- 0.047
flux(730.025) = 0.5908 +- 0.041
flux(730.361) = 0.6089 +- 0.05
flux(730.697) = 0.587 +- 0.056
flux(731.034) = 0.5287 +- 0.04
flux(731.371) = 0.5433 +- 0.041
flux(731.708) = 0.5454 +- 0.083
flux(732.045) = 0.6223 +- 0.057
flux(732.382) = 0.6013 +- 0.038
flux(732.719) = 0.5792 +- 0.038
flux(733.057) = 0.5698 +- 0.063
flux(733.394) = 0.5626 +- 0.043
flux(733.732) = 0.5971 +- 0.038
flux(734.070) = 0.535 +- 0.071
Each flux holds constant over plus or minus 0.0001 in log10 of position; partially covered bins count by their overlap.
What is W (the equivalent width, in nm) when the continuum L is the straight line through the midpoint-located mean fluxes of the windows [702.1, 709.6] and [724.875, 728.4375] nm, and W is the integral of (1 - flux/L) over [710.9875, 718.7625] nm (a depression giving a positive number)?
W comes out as 0.235 nm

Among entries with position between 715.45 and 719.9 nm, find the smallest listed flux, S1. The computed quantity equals 0.5211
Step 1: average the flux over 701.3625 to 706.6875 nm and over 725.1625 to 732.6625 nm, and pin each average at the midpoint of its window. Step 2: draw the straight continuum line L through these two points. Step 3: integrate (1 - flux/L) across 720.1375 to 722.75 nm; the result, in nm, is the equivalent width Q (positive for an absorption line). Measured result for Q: 0.020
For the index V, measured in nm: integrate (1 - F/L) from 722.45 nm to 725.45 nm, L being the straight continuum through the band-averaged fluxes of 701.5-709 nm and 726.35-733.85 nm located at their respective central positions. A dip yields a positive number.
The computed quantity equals 0.100 nm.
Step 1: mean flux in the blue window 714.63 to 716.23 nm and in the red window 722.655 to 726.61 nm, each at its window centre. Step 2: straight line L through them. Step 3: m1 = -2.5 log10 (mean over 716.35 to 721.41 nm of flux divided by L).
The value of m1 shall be -0.06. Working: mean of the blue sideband 0.527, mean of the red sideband 0.552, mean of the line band 0.568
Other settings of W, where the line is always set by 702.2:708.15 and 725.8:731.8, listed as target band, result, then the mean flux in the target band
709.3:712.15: 0.05 nm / 0.559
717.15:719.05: 0.05 nm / 0.554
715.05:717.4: 0.10 nm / 0.545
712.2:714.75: 0.00 nm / 0.568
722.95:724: 0.07 nm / 0.532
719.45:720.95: 0.01 nm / 0.565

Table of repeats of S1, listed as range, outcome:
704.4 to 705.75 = 0.5141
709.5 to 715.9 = 0.4749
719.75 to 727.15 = 0.5022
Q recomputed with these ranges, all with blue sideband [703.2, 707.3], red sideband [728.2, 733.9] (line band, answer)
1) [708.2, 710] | -0.04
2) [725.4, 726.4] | 0.04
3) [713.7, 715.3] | 0.09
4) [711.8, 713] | -0.02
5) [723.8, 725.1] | -0.03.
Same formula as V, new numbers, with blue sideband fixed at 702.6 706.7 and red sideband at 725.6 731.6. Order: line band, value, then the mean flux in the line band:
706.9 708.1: 0.08 nm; 0.537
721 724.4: 0.07 nm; 0.561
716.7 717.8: 0.05 nm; 0.548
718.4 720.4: -0.03 nm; 0.581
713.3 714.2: 0.02 nm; 0.561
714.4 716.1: 0.13 nm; 0.528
